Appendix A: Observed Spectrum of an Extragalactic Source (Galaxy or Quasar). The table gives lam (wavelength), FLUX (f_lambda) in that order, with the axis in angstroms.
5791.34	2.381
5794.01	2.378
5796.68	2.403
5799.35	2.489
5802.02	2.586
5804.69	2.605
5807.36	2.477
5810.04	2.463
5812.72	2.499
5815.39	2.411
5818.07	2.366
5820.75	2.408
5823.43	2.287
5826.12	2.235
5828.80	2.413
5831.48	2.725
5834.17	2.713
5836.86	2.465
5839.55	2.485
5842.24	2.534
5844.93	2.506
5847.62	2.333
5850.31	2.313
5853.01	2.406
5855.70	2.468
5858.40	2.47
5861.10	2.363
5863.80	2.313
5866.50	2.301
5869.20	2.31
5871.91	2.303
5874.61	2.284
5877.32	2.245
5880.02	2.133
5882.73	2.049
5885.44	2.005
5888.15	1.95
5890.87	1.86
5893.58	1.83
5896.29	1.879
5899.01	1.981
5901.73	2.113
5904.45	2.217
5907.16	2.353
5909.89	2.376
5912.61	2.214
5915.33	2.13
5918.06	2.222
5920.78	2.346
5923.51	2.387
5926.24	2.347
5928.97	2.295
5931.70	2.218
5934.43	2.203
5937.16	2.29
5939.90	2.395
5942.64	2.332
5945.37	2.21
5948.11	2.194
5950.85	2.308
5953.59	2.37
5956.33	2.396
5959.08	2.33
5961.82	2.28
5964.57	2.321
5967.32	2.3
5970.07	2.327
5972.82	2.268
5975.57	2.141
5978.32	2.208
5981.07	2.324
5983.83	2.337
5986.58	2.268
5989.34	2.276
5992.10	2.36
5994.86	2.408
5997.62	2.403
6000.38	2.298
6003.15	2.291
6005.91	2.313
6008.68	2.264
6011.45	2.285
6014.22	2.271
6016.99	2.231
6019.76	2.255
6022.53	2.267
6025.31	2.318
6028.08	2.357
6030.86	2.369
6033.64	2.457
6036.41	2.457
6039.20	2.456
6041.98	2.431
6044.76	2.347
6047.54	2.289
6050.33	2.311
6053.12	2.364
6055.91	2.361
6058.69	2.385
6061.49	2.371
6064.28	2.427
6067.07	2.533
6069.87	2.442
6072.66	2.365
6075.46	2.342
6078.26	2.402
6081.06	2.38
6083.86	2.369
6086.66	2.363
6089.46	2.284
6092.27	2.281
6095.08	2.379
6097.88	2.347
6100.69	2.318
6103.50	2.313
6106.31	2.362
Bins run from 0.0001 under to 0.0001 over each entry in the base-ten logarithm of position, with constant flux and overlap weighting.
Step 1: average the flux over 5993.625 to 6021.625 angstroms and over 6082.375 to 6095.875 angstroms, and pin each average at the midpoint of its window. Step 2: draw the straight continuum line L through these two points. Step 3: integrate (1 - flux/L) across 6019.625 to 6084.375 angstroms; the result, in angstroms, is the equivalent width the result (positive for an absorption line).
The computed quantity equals -1.7 angstroms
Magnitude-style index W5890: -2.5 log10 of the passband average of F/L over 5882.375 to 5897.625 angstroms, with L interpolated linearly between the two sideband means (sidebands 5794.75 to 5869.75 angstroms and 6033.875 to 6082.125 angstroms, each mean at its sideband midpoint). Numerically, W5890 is 0.25 mag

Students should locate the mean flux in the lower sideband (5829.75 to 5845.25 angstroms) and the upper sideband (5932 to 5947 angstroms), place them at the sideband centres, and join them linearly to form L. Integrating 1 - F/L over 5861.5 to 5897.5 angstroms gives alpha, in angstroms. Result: 4.90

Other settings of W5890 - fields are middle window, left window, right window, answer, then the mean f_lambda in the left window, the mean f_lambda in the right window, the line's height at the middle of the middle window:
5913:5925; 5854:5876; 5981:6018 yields 0.03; 2.35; 2.31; 2.33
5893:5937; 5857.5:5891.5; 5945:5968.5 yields 0.02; 2.2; 2.3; 2.25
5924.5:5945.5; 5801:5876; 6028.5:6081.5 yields 0.06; 2.43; 2.39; 2.41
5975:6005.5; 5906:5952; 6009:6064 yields 0.01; 2.28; 2.35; 2.32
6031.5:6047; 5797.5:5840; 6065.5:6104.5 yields -0.02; 2.48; 2.37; 2.39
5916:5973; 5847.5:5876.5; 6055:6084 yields 0.03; 2.35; 2.4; 2.37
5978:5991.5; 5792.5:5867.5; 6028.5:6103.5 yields 0.05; 2.44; 2.38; 2.4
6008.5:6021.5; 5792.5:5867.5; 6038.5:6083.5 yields 0.06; 2.44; 2.39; 2.4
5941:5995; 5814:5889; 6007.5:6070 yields 0.03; 2.35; 2.36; 2.36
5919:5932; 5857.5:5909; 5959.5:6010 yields -0.05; 2.15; 2.3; 2.22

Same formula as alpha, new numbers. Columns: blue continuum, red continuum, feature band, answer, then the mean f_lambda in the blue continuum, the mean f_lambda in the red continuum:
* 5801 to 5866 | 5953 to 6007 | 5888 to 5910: 3.1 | 2.45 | 2.31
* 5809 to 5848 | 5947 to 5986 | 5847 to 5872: 0.6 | 2.46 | 2.29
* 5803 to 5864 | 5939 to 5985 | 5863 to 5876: 0.6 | 2.45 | 2.3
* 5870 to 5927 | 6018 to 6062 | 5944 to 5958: -0.4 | 2.15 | 2.36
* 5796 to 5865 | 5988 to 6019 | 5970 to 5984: 0.4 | 2.45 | 2.31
